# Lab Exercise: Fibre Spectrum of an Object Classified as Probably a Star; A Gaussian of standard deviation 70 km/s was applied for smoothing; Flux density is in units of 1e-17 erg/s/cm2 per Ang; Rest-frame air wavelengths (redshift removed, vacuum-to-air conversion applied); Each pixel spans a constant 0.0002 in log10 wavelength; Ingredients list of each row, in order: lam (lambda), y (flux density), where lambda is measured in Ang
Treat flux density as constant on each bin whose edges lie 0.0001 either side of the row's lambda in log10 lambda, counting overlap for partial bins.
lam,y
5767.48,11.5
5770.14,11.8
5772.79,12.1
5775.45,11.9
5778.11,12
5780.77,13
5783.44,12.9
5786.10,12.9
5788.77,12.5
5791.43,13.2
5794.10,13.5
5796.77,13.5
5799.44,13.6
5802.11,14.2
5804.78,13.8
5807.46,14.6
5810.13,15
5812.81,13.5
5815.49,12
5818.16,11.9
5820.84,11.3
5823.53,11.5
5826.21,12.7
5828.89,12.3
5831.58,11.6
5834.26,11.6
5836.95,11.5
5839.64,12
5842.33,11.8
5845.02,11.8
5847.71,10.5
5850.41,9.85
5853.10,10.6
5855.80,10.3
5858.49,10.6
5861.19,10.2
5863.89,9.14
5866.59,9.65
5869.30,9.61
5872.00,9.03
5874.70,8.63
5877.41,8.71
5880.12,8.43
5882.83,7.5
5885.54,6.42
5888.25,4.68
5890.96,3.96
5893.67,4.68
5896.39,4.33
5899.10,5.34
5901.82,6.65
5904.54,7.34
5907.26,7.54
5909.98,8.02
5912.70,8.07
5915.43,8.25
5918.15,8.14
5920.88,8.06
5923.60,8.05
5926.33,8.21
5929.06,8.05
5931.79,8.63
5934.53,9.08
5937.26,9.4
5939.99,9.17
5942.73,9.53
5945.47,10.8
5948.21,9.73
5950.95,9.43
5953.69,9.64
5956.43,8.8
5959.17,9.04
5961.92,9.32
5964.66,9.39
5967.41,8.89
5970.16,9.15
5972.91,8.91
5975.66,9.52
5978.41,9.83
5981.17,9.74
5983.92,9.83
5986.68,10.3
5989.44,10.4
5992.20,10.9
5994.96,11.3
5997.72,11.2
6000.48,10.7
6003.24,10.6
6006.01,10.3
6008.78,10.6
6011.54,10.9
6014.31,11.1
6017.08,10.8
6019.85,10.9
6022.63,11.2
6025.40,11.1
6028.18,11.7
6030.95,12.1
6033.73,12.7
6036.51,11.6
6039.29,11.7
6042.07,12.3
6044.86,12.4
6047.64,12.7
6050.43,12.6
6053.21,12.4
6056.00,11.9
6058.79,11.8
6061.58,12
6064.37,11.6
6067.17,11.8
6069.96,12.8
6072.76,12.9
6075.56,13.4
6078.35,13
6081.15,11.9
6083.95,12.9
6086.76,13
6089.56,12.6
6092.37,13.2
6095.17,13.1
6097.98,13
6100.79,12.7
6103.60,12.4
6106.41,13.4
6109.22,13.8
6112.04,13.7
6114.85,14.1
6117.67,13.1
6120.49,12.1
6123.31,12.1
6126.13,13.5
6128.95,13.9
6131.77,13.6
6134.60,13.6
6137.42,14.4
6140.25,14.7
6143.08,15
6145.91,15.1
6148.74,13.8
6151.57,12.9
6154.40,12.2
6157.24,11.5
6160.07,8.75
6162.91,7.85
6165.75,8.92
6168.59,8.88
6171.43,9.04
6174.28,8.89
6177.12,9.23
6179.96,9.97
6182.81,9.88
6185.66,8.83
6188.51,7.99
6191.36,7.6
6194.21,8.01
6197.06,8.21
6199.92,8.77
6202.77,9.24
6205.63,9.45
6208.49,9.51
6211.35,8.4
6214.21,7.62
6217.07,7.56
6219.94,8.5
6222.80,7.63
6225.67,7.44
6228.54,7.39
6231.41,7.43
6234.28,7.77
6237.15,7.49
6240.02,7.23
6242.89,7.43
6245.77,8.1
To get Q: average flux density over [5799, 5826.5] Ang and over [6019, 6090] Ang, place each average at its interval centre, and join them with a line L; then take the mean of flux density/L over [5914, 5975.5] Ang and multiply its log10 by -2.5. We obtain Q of 0.37 mag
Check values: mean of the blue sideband 13.1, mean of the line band 9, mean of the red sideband 12.2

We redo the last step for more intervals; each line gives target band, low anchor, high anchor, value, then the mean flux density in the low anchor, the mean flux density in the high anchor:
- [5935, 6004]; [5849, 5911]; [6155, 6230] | -0.206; 7.88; 8.69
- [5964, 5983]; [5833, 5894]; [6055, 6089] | 0.168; 9.25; 12.4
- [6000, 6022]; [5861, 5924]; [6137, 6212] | -0.240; 7.46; 10.2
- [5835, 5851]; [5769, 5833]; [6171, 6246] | 0.095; 12.8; 8.31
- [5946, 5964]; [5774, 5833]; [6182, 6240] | 0.184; 12.9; 8.19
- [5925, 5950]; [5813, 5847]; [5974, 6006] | 0.182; 11.9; 10.4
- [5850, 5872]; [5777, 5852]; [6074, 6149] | 0.261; 12.5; 13.4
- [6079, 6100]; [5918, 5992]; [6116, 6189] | -0.182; 9.27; 11.6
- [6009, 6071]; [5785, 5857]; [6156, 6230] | -0.162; 12.4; 8.65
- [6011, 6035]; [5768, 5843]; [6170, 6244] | -0.110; 12.6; 8.33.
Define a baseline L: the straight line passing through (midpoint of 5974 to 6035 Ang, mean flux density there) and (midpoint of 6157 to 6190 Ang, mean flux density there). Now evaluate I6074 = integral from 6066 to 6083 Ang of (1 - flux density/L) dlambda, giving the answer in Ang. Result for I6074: -4.4 Ang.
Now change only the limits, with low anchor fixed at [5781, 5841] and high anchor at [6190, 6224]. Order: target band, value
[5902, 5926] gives 7.8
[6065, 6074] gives -2.3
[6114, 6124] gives -3.7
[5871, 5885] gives 4.3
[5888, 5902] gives 8.3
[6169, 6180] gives -0.5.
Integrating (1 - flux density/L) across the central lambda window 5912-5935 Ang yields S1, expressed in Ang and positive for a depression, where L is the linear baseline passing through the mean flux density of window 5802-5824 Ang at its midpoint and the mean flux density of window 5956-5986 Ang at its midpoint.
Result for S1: 4.9 Ang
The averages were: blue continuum 13.1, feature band 8.26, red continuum 9.35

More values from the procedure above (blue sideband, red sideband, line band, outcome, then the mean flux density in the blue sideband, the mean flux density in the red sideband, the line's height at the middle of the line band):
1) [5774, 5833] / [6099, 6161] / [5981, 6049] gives 9.95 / 12.9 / 13.2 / 13.1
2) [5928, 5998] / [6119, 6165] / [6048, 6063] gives -1.27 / 9.6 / 12.8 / 11.2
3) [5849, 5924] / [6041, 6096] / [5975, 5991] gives 0.60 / 7.92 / 12.5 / 10.4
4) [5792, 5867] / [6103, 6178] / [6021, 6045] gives 0.65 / 12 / 12.3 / 12.2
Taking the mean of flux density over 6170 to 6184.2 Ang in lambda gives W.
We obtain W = 9.4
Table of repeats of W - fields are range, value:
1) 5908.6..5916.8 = 8.11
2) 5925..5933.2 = 8.29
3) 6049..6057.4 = 12.3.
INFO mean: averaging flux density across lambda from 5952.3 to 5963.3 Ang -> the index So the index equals 9.21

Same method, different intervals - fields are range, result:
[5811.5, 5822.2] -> 12.2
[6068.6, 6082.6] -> 12.8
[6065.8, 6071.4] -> 12.3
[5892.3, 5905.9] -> 5.67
